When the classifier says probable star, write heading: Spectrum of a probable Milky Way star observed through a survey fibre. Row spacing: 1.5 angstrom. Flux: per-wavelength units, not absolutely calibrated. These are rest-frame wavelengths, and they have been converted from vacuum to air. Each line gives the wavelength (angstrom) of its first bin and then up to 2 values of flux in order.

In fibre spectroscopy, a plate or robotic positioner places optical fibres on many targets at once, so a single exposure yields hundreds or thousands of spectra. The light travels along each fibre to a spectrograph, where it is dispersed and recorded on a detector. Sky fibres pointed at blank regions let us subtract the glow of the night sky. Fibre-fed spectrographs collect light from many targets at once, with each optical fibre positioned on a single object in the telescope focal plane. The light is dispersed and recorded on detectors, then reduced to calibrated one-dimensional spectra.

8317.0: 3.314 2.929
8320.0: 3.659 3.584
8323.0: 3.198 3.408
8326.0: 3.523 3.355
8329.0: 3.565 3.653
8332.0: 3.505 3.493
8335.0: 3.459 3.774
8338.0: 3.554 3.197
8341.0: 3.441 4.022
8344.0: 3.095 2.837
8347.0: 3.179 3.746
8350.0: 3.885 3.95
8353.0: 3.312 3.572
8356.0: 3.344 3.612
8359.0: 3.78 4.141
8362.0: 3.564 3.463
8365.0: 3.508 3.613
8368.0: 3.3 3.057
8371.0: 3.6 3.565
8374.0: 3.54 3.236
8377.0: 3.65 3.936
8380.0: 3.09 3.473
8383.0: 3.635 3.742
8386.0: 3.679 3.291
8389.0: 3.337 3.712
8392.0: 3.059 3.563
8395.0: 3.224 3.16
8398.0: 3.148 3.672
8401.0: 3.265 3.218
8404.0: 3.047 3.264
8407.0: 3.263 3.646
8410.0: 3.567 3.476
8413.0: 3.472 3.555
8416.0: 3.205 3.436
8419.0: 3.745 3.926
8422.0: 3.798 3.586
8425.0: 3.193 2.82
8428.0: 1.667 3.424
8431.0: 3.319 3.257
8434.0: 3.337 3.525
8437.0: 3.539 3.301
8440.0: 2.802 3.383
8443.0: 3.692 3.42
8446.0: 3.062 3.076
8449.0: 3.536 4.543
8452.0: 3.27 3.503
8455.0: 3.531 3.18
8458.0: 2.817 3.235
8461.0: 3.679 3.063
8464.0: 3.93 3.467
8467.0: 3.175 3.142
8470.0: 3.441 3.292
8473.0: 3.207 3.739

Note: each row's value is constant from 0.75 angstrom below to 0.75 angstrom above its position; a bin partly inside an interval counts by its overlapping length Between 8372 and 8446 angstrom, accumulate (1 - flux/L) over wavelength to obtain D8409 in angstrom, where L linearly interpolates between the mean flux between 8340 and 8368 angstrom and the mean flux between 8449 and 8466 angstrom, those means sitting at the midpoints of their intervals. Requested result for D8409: 2.7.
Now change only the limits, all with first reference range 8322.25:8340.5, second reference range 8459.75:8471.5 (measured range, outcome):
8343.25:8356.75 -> 0.1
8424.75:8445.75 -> 1.4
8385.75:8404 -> 0.5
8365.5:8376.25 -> 0.1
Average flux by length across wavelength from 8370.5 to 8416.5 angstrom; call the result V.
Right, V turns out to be 3.43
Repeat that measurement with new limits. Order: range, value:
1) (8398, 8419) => 3.4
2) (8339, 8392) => 3.51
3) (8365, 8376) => 3.43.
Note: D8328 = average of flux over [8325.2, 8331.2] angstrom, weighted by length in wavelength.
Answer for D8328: 3.52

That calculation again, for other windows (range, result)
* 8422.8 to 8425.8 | 3.38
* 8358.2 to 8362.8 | 3.82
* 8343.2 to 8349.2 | 3.22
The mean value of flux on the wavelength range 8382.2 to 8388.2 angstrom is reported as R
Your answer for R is 3.59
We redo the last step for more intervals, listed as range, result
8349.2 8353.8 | 3.71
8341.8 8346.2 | 3.32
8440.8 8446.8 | 3.39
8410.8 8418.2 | 3.43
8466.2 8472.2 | 3.26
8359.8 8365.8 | 3.66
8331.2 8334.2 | 3.5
